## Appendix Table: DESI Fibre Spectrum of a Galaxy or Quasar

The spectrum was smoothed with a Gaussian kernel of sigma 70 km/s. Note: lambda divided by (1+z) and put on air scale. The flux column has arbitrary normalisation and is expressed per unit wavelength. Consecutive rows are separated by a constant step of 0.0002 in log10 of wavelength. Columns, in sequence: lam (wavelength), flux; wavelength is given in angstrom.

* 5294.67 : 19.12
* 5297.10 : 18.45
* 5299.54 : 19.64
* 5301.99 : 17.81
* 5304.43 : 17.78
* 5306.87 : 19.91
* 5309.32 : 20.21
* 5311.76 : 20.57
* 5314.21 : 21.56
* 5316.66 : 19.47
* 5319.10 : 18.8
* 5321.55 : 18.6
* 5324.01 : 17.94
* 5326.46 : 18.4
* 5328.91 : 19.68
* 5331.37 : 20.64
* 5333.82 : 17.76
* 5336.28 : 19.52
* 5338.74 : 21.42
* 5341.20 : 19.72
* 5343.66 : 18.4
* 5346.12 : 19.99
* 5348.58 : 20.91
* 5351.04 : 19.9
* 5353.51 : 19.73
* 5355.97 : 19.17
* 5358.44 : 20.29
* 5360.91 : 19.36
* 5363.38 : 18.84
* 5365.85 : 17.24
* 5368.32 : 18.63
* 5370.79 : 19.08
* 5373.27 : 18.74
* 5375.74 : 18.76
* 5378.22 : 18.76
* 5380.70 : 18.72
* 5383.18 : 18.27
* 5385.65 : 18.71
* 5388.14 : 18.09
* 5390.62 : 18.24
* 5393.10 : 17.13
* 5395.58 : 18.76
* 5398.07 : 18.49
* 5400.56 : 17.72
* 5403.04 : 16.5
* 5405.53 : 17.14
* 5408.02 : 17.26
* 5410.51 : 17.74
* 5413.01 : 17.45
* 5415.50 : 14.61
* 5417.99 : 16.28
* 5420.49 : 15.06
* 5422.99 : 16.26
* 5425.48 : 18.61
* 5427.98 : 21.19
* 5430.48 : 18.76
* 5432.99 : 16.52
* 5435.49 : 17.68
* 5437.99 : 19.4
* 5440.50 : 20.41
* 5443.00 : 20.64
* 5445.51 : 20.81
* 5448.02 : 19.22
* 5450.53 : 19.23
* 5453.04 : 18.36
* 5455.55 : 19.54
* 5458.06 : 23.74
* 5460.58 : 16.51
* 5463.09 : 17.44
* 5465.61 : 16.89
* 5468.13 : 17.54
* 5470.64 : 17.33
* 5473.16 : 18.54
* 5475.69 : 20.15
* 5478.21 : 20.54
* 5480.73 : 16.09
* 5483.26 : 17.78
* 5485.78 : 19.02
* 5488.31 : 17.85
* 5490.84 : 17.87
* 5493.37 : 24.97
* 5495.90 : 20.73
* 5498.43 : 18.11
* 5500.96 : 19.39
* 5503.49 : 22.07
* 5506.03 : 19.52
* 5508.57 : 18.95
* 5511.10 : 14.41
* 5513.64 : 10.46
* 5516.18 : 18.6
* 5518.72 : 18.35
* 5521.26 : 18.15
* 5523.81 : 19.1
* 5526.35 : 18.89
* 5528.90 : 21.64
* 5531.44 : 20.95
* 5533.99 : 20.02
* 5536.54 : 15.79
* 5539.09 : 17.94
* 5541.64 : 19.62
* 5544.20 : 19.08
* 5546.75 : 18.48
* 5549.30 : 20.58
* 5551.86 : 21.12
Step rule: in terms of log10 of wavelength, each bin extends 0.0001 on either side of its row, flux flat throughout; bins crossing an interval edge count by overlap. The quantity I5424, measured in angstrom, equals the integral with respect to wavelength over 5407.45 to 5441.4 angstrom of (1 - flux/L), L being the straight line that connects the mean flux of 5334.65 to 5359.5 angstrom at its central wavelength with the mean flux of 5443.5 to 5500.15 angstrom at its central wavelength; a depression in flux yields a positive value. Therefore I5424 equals 3.0 angstrom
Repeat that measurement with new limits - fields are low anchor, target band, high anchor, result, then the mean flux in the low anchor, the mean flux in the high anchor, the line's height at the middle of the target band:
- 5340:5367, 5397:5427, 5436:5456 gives 3.99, 19.4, 19.6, 19.6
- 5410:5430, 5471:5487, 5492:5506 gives 1.08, 17.2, 20.9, 20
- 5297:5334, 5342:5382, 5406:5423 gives -2.75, 19.3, 16.4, 17.9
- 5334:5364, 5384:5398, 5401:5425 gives -0.44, 19.7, 16.6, 17.7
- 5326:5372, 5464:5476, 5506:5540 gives 0.34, 19.4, 18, 18.4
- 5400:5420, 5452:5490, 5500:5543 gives -1.73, 16.7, 18.5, 17.7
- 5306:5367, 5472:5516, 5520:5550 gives 1.43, 19.5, 19.2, 19.2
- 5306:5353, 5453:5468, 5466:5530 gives 0.12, 19.7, 18.6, 18.8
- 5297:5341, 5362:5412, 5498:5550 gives 2.52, 19.4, 18.6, 19.1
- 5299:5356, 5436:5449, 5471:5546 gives -0.65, 19.5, 18.8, 19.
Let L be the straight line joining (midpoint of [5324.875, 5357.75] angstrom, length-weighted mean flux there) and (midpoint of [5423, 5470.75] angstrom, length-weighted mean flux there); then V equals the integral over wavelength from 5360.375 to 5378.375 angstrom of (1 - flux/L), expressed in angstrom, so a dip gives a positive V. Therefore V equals 0.7 angstrom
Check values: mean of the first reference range 19.6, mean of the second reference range 18.9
